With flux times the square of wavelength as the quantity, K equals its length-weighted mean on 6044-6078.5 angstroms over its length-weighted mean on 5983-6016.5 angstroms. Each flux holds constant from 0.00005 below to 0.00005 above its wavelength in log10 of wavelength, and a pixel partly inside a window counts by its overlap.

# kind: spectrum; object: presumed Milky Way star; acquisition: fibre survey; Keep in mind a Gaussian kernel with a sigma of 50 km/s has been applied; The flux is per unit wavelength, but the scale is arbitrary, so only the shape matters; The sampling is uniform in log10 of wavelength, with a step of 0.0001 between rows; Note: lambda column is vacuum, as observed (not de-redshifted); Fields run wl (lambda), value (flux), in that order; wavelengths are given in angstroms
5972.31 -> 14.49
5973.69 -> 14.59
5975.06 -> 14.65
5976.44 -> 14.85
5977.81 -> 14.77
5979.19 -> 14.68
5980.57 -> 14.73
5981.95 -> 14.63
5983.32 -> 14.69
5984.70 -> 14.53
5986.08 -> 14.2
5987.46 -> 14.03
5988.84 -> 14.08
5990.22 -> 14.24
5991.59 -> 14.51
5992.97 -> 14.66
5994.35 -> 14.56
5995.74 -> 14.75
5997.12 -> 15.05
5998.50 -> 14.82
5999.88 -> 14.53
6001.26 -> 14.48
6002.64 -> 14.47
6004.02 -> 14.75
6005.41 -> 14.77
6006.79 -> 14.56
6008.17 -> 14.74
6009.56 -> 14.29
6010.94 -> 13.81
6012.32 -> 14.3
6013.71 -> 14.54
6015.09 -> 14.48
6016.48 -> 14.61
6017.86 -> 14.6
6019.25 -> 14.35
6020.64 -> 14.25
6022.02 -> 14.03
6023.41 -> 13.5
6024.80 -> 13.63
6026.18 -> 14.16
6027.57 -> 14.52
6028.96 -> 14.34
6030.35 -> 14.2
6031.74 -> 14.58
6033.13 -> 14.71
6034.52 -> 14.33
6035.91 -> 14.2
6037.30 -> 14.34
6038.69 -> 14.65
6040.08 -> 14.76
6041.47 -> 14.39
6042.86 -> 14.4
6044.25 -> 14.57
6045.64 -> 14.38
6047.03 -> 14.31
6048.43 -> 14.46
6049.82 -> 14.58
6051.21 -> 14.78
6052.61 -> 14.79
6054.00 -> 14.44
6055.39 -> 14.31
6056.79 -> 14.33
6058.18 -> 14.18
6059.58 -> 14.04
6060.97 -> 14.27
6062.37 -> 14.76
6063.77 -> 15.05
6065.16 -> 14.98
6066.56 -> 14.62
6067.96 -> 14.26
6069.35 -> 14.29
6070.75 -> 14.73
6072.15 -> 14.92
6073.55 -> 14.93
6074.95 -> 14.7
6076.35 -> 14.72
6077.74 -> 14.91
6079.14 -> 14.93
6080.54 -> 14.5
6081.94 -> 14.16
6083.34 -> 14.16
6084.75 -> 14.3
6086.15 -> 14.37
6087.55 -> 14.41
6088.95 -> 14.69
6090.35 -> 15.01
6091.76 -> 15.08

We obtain 1.03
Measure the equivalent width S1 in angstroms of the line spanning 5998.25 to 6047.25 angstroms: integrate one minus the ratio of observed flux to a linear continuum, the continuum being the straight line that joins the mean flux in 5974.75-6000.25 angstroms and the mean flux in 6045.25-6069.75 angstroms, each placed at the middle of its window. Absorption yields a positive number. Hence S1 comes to 0.5 angstroms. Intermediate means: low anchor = 14.6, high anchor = 14.5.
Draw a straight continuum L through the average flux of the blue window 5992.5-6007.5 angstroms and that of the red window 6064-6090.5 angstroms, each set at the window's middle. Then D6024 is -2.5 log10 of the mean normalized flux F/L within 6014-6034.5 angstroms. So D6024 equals 0.027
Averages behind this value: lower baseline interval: 14.7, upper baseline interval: 14.6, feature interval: 14.3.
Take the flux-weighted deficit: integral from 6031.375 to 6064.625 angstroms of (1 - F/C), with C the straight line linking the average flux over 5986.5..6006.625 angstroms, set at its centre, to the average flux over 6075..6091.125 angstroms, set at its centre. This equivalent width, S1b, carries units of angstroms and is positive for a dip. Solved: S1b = 0.2 angstroms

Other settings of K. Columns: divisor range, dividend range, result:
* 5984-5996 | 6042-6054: 1.03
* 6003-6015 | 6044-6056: 1.02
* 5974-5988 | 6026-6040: 1.01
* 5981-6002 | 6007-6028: 0.99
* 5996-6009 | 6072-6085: 1.02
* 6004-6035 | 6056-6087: 1.03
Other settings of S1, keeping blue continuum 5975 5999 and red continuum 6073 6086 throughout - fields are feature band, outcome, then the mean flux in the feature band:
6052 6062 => 0.2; 14.4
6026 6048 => 0.2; 14.4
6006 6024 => 0.3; 14.3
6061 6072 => -0.1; 14.7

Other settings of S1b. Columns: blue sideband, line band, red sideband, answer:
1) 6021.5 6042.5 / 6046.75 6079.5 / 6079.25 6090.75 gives -0.47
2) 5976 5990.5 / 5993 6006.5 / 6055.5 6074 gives -0.17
